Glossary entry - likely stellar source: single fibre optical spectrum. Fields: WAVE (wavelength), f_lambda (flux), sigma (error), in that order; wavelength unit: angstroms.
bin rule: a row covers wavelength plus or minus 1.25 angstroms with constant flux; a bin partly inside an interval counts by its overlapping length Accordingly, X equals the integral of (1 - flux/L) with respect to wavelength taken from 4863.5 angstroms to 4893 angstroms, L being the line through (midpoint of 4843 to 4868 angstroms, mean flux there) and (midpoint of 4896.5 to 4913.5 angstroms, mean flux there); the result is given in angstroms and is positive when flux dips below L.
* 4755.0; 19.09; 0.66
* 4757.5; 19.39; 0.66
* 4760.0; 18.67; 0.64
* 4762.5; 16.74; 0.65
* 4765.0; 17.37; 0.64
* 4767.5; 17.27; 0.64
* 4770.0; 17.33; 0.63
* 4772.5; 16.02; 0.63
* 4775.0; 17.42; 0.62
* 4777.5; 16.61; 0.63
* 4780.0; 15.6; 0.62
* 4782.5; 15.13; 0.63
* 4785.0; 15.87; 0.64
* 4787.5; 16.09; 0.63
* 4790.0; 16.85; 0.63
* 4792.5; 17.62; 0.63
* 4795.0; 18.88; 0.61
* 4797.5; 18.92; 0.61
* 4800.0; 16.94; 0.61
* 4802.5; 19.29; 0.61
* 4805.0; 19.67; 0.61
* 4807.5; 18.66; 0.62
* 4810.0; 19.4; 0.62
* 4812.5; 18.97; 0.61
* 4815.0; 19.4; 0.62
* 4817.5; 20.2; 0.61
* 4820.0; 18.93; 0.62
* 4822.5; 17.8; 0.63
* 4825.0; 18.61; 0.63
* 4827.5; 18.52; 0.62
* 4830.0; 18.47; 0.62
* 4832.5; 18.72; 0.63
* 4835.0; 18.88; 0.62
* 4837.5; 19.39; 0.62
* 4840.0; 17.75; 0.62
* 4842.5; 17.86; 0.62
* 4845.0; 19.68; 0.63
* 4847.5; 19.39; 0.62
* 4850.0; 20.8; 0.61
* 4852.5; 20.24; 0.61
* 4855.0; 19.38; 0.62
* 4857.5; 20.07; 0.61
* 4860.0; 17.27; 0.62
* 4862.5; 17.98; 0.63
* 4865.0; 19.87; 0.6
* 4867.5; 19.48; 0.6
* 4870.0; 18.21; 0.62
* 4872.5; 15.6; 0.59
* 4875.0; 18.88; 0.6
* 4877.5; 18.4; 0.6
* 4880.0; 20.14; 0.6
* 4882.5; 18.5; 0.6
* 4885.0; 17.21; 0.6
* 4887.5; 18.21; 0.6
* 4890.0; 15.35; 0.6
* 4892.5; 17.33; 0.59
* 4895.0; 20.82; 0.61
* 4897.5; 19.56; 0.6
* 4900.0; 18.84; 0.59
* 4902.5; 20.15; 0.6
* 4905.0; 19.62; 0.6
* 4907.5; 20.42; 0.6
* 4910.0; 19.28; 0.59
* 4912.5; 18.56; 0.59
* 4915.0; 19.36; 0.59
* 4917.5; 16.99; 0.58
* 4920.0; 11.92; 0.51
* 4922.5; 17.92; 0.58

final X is 2.0 angstroms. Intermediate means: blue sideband 19.4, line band 18.1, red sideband 19.5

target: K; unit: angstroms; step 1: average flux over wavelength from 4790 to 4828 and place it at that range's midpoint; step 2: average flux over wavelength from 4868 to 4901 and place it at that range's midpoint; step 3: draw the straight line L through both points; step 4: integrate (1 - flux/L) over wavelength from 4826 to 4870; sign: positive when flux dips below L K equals -1.3 angstroms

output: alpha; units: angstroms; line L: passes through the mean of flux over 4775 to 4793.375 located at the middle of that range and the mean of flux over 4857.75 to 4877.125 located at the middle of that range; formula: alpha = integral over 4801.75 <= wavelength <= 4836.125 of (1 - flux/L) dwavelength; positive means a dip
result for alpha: -3.7 angstroms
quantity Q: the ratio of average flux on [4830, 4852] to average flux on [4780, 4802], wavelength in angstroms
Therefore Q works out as 1.12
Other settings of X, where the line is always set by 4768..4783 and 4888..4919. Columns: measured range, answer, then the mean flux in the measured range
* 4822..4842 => -1.2 angstroms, 18.5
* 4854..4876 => -0.5 angstroms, 18.5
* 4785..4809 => -1.6 angstroms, 18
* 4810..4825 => -1.6 angstroms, 19.1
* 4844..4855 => -1.3 angstroms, 20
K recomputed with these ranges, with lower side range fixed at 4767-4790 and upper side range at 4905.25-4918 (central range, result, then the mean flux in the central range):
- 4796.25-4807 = -1.19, 18.7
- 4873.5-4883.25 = -0.27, 18.9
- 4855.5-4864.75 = -0.33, 18.7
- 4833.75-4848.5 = -0.97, 18.8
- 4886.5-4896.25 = 0.40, 17.9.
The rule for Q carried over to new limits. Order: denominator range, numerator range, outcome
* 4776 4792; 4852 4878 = 1.16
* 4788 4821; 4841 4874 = 1.01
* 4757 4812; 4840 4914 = 1.08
